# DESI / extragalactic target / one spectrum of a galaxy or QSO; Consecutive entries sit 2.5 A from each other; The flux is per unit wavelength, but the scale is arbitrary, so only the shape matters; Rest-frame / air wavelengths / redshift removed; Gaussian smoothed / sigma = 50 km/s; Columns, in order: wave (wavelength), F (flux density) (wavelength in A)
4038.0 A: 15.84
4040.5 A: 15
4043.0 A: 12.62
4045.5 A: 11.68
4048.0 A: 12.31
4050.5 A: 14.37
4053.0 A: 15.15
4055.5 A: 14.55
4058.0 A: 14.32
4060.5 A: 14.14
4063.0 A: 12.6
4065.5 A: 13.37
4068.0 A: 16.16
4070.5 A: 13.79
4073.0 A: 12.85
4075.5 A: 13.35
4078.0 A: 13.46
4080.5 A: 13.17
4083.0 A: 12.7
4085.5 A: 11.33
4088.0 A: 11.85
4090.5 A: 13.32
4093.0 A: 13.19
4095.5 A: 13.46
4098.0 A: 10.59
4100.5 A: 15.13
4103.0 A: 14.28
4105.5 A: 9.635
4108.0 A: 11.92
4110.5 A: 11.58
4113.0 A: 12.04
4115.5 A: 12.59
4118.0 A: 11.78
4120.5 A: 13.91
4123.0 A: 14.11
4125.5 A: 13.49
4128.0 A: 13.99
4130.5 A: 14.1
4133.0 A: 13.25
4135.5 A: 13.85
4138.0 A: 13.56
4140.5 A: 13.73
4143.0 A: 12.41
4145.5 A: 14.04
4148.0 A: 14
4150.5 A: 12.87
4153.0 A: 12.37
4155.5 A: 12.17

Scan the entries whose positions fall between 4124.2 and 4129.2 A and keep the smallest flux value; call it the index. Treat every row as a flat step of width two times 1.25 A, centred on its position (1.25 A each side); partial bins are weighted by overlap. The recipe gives 13.49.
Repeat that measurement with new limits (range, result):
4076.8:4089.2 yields 11.33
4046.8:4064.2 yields 12.31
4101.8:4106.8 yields 9.635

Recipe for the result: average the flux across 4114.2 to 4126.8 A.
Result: 13.2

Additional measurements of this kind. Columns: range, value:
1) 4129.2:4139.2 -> 13.7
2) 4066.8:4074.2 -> 14.3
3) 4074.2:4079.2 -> 13.4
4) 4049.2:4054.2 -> 14.7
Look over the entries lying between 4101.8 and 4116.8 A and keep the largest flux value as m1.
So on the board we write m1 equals 14.28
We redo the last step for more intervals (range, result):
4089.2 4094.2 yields 13.32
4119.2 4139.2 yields 14.11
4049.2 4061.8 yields 15.15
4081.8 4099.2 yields 13.46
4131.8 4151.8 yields 14.04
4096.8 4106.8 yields 15.13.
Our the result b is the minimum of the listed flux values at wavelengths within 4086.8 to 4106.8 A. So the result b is 9.635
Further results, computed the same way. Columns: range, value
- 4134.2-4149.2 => 12.41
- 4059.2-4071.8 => 12.6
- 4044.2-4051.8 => 11.68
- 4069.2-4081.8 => 12.85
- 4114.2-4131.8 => 11.78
